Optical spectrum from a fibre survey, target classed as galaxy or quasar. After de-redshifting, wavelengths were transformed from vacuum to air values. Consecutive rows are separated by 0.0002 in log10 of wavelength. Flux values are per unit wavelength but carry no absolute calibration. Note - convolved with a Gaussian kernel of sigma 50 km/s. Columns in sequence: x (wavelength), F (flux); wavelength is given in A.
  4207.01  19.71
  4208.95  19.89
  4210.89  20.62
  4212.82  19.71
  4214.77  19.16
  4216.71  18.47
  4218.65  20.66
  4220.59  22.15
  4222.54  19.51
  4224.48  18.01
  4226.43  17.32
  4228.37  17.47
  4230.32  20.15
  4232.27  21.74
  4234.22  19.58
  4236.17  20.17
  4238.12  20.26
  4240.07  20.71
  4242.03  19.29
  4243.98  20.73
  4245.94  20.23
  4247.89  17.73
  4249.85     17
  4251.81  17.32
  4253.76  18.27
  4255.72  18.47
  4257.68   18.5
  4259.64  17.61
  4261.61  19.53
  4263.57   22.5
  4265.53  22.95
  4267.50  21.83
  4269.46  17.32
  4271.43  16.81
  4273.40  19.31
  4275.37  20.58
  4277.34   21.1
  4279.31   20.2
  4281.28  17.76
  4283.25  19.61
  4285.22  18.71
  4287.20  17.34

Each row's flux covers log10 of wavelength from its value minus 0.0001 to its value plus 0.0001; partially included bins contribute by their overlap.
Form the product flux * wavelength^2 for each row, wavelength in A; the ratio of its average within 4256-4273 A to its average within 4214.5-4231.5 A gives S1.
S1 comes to 1.04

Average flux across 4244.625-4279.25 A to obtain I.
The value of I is 19.3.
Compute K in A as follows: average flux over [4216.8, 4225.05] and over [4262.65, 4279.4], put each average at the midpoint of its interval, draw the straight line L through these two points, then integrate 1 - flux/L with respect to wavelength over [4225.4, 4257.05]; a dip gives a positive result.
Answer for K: 1.5 A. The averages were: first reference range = 20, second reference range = 20.3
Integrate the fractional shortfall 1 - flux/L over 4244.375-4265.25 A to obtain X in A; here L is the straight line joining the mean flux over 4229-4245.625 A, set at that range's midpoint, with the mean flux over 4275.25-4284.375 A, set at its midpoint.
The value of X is 1.2 A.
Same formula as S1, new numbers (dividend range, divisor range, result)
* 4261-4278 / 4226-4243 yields 1.04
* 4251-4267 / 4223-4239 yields 1.02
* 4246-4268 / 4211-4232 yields 1.01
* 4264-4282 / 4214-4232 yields 1.05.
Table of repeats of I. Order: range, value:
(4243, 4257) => 18.5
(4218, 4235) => 19.6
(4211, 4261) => 19.2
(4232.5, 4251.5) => 19.5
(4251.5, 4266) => 19.4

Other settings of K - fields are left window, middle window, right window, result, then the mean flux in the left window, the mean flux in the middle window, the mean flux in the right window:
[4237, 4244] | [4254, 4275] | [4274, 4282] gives 0.59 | 20.2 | 19.5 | 20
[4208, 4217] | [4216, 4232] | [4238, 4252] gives 0.12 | 19.7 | 19.3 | 19.2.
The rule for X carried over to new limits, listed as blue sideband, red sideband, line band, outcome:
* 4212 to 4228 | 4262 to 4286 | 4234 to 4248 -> -0.3 A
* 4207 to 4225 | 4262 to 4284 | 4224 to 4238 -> 0.4 A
